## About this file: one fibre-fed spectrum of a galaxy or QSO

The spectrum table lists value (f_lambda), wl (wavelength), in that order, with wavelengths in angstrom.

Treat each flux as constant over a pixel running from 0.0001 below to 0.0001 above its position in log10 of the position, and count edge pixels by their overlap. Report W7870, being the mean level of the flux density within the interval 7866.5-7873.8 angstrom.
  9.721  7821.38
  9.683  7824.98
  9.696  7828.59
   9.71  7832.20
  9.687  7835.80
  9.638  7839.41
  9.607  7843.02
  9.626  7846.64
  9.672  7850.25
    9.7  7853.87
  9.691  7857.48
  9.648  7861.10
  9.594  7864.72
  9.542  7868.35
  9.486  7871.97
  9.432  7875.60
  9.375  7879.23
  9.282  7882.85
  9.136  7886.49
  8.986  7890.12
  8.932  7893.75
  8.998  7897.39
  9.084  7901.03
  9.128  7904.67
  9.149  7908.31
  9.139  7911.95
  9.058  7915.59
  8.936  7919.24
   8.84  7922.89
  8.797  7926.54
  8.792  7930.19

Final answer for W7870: 9.51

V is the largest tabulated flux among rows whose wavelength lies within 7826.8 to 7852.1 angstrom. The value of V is 9.71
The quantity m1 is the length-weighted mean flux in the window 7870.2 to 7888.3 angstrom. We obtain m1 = 9.34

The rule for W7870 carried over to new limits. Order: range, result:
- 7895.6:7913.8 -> 9.1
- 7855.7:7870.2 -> 9.62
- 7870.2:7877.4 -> 9.45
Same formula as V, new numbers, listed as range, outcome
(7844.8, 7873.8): 9.7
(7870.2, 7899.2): 9.486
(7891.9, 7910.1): 9.149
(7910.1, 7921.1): 9.139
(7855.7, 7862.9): 9.691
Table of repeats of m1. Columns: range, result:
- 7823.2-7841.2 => 9.68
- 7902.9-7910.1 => 9.14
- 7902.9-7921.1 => 9.08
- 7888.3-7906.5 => 9.03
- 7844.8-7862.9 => 9.67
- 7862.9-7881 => 9.48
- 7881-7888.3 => 9.21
